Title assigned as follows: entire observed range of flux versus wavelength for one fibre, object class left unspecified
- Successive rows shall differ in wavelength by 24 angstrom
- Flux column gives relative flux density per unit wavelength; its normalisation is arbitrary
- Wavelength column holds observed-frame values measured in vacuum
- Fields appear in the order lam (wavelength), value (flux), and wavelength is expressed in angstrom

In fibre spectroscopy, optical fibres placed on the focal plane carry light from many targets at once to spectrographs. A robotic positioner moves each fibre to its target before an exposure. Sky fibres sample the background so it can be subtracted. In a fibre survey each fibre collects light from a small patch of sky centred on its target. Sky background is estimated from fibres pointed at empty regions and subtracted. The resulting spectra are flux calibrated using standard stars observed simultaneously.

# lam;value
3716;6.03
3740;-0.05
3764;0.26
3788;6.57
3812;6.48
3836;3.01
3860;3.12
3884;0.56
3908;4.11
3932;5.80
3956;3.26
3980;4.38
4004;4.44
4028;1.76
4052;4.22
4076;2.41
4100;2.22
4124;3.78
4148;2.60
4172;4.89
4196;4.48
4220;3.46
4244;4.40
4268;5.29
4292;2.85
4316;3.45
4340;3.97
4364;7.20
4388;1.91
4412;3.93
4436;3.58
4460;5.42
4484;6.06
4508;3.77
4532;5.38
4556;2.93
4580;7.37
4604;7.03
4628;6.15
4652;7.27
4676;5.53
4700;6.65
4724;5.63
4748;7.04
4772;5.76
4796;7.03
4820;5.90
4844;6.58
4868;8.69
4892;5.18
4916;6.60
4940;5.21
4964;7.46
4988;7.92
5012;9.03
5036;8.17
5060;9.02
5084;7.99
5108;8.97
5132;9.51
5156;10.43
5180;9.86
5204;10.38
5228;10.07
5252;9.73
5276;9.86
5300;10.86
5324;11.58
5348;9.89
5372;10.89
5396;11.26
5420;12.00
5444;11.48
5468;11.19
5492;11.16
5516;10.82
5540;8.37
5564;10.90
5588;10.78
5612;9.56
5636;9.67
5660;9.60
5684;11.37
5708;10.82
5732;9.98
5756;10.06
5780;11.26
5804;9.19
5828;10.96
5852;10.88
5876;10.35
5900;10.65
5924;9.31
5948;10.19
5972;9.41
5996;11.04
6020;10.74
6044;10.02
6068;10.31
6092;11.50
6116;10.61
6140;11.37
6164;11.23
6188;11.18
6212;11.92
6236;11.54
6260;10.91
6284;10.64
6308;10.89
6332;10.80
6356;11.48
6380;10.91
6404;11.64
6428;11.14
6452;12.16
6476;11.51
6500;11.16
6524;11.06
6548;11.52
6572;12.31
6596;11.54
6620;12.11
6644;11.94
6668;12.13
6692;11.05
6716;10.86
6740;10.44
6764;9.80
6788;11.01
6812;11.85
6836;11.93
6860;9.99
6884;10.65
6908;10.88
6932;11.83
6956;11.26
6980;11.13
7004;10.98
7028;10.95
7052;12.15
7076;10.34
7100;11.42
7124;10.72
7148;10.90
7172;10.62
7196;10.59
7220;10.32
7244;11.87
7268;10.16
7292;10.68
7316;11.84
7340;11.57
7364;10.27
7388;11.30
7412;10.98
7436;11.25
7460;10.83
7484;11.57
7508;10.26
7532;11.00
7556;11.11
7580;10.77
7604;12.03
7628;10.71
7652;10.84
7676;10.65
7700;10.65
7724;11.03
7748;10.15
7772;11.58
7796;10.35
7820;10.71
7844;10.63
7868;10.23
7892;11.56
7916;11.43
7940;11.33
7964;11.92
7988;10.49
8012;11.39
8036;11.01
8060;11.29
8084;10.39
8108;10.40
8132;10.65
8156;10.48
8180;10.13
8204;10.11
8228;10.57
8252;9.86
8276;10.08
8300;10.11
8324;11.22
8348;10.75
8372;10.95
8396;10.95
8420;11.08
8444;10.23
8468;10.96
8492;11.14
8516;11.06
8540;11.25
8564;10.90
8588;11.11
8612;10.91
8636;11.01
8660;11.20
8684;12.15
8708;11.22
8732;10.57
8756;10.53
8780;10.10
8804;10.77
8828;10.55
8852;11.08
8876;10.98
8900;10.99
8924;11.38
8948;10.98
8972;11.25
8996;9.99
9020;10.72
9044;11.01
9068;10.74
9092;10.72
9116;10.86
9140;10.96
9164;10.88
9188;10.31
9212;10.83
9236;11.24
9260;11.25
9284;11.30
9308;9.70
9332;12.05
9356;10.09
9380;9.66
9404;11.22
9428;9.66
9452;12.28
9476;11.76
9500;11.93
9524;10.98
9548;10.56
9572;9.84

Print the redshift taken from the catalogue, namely 0.15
